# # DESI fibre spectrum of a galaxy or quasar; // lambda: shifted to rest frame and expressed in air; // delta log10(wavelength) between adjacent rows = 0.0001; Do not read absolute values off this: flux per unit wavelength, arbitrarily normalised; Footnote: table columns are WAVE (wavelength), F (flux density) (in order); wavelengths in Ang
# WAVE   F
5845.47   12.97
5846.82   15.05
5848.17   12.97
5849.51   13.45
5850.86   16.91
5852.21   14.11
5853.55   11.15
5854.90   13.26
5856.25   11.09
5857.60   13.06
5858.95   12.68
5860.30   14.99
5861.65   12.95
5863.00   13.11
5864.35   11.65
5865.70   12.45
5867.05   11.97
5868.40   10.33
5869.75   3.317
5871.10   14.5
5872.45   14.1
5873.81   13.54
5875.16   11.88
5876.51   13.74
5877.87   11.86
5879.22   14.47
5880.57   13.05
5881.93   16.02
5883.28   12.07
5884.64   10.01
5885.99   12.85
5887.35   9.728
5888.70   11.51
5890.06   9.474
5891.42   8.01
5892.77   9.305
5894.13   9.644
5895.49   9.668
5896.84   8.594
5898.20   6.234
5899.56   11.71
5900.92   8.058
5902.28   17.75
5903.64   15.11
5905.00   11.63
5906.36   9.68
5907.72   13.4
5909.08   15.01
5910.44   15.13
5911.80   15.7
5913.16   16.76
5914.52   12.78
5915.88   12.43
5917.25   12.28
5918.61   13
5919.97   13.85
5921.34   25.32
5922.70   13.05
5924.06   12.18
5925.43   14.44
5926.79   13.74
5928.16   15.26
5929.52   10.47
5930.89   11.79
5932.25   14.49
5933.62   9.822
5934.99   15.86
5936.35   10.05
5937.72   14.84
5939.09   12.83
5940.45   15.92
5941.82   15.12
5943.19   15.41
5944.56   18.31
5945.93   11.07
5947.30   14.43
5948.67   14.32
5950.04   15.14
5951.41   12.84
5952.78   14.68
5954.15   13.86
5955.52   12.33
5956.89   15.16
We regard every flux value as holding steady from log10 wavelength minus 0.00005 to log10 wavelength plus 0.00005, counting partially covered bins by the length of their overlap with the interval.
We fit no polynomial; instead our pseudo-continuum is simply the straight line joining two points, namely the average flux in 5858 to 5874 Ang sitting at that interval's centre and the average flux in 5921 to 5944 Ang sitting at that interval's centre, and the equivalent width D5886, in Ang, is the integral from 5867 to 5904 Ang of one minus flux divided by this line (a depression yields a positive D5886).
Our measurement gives 3.8 Ang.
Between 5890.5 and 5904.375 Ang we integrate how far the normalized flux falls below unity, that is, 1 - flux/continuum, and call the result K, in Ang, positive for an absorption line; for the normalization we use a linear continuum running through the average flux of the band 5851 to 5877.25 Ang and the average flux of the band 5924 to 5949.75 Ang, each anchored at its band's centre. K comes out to 2.8 Ang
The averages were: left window 12.4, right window 13.8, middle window 10.4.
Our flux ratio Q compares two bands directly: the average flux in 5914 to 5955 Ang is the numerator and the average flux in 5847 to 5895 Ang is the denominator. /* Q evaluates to 1.1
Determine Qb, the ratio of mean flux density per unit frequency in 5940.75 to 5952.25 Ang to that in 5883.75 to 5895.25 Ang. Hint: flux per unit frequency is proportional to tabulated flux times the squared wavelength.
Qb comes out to 1.48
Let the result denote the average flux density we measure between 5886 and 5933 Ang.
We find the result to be 12.6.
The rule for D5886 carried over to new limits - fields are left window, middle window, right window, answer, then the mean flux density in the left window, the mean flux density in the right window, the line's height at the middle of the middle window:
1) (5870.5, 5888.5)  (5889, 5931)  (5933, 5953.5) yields 2.6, 12.9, 14.1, 13.4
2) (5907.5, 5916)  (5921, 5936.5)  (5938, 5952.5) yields 0.9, 14.7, 14.5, 14.6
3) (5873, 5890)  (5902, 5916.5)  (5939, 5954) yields -0.7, 12.5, 14.6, 13.4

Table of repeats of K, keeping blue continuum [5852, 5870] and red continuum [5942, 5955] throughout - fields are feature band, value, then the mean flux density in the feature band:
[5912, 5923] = -1.17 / 15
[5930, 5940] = 0.88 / 12.8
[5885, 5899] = 3.62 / 9.53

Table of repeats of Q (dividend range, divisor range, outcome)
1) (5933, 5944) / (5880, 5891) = 1.18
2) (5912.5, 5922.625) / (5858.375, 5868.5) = 1.19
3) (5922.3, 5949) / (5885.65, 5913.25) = 1.18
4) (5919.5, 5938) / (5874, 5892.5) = 1.17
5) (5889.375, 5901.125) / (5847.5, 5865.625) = 0.68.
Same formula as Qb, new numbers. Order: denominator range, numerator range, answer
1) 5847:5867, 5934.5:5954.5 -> 1.12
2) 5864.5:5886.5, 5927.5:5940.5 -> 1.08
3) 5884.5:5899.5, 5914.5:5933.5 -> 1.46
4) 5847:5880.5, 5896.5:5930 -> 1.07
